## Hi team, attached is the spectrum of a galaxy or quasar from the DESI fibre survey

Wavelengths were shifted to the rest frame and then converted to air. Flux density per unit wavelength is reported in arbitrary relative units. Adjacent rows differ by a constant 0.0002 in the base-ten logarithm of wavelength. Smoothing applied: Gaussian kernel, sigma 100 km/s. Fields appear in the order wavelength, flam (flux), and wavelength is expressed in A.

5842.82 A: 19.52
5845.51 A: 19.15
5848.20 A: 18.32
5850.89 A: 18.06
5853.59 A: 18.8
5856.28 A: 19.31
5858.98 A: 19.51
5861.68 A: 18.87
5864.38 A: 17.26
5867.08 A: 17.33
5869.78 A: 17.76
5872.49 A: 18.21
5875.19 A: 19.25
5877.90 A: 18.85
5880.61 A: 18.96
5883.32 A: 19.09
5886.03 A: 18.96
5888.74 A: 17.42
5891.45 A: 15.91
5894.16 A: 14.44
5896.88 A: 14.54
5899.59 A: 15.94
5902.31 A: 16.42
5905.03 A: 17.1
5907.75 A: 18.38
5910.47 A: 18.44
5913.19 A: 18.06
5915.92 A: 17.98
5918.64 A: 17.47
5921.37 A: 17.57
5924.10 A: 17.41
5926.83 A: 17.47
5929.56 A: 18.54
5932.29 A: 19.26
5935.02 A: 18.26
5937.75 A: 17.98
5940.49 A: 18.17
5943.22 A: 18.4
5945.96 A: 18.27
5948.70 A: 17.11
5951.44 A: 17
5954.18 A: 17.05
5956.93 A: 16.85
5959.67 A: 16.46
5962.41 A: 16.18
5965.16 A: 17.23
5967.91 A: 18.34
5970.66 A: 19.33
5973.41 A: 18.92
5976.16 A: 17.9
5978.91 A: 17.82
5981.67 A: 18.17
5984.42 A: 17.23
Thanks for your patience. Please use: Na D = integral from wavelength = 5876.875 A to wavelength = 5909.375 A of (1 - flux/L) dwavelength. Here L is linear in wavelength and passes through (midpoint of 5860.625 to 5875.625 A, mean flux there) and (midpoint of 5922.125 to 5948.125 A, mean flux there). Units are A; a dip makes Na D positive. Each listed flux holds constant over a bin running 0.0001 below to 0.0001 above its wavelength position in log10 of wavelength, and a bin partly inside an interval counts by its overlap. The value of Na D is 1.6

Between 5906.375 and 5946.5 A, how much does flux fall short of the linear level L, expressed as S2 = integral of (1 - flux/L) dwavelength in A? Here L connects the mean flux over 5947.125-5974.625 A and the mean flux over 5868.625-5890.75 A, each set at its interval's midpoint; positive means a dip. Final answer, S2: -0.5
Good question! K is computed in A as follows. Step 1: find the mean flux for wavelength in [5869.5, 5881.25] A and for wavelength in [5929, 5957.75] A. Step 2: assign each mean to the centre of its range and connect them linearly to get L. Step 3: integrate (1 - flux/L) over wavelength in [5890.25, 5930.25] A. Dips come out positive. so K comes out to 2.70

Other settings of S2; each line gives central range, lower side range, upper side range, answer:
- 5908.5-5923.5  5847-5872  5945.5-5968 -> -0.3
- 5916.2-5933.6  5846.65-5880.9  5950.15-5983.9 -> 0.0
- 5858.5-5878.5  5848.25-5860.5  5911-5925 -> 0.3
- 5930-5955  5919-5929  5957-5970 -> -0.9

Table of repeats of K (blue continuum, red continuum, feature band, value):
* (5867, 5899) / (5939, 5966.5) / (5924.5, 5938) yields -0.7 A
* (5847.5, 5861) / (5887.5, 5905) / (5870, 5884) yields -1.3 A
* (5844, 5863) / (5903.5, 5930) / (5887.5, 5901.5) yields 1.9 A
